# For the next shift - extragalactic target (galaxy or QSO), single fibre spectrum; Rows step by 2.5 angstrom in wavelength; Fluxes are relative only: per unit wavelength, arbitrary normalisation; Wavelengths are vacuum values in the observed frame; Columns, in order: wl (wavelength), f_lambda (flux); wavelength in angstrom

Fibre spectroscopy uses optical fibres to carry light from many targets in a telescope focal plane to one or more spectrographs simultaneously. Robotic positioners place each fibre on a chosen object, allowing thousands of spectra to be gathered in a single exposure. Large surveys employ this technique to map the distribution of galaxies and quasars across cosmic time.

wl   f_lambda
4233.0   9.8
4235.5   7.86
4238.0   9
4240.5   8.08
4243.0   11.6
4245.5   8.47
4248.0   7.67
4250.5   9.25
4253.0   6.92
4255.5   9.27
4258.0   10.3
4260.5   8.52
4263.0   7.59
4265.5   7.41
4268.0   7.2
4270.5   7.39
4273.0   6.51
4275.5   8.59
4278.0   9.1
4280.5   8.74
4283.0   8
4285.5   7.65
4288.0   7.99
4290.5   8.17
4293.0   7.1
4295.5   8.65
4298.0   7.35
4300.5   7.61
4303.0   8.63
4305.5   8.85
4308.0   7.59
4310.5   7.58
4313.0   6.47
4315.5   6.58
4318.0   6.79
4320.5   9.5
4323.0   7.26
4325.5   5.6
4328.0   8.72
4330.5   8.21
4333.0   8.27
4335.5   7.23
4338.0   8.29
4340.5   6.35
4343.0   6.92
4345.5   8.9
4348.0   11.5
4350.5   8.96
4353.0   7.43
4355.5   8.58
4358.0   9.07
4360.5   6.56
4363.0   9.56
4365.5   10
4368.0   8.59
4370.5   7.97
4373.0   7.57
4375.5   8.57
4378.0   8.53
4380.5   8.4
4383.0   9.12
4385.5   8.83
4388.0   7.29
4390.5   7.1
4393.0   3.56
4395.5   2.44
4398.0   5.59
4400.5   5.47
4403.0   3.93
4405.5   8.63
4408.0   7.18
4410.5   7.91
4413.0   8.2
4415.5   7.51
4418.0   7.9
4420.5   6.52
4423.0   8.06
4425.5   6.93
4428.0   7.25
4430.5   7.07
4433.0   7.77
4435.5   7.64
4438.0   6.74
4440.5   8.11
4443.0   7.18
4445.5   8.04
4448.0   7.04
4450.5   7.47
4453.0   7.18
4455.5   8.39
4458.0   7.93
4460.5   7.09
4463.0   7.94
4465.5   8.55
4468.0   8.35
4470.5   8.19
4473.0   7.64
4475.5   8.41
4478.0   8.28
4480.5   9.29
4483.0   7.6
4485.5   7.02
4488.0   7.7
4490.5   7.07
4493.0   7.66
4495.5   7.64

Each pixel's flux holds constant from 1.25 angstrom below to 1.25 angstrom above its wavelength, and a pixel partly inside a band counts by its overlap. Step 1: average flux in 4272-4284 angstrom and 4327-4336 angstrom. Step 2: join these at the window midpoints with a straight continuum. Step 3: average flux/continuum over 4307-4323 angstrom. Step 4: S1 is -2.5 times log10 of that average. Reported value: 0.11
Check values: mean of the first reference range 8.23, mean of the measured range 7.4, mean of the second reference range 8.16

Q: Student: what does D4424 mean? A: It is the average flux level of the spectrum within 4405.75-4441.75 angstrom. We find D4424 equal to 7.52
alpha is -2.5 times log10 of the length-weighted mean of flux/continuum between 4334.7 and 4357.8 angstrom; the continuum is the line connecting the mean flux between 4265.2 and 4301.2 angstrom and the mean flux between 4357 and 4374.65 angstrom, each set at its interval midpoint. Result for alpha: 0.00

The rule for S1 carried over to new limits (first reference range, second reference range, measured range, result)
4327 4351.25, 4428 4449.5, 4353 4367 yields -0.06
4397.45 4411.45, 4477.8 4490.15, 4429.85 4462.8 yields -0.05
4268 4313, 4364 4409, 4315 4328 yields 0.05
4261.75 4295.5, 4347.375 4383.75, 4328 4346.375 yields 0.08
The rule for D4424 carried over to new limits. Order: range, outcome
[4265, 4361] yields 7.89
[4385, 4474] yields 7.17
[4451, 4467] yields 7.84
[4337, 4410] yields 7.62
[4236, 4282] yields 8.41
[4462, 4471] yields 8.27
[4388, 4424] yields 6.45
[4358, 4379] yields 8.46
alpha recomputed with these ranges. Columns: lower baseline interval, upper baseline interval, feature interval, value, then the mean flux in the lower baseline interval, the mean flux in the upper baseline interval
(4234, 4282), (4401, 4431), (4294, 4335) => 0.04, 8.4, 7.22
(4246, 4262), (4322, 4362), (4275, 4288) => 0.01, 8.63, 8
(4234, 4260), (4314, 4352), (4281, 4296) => 0.06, 8.84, 7.93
